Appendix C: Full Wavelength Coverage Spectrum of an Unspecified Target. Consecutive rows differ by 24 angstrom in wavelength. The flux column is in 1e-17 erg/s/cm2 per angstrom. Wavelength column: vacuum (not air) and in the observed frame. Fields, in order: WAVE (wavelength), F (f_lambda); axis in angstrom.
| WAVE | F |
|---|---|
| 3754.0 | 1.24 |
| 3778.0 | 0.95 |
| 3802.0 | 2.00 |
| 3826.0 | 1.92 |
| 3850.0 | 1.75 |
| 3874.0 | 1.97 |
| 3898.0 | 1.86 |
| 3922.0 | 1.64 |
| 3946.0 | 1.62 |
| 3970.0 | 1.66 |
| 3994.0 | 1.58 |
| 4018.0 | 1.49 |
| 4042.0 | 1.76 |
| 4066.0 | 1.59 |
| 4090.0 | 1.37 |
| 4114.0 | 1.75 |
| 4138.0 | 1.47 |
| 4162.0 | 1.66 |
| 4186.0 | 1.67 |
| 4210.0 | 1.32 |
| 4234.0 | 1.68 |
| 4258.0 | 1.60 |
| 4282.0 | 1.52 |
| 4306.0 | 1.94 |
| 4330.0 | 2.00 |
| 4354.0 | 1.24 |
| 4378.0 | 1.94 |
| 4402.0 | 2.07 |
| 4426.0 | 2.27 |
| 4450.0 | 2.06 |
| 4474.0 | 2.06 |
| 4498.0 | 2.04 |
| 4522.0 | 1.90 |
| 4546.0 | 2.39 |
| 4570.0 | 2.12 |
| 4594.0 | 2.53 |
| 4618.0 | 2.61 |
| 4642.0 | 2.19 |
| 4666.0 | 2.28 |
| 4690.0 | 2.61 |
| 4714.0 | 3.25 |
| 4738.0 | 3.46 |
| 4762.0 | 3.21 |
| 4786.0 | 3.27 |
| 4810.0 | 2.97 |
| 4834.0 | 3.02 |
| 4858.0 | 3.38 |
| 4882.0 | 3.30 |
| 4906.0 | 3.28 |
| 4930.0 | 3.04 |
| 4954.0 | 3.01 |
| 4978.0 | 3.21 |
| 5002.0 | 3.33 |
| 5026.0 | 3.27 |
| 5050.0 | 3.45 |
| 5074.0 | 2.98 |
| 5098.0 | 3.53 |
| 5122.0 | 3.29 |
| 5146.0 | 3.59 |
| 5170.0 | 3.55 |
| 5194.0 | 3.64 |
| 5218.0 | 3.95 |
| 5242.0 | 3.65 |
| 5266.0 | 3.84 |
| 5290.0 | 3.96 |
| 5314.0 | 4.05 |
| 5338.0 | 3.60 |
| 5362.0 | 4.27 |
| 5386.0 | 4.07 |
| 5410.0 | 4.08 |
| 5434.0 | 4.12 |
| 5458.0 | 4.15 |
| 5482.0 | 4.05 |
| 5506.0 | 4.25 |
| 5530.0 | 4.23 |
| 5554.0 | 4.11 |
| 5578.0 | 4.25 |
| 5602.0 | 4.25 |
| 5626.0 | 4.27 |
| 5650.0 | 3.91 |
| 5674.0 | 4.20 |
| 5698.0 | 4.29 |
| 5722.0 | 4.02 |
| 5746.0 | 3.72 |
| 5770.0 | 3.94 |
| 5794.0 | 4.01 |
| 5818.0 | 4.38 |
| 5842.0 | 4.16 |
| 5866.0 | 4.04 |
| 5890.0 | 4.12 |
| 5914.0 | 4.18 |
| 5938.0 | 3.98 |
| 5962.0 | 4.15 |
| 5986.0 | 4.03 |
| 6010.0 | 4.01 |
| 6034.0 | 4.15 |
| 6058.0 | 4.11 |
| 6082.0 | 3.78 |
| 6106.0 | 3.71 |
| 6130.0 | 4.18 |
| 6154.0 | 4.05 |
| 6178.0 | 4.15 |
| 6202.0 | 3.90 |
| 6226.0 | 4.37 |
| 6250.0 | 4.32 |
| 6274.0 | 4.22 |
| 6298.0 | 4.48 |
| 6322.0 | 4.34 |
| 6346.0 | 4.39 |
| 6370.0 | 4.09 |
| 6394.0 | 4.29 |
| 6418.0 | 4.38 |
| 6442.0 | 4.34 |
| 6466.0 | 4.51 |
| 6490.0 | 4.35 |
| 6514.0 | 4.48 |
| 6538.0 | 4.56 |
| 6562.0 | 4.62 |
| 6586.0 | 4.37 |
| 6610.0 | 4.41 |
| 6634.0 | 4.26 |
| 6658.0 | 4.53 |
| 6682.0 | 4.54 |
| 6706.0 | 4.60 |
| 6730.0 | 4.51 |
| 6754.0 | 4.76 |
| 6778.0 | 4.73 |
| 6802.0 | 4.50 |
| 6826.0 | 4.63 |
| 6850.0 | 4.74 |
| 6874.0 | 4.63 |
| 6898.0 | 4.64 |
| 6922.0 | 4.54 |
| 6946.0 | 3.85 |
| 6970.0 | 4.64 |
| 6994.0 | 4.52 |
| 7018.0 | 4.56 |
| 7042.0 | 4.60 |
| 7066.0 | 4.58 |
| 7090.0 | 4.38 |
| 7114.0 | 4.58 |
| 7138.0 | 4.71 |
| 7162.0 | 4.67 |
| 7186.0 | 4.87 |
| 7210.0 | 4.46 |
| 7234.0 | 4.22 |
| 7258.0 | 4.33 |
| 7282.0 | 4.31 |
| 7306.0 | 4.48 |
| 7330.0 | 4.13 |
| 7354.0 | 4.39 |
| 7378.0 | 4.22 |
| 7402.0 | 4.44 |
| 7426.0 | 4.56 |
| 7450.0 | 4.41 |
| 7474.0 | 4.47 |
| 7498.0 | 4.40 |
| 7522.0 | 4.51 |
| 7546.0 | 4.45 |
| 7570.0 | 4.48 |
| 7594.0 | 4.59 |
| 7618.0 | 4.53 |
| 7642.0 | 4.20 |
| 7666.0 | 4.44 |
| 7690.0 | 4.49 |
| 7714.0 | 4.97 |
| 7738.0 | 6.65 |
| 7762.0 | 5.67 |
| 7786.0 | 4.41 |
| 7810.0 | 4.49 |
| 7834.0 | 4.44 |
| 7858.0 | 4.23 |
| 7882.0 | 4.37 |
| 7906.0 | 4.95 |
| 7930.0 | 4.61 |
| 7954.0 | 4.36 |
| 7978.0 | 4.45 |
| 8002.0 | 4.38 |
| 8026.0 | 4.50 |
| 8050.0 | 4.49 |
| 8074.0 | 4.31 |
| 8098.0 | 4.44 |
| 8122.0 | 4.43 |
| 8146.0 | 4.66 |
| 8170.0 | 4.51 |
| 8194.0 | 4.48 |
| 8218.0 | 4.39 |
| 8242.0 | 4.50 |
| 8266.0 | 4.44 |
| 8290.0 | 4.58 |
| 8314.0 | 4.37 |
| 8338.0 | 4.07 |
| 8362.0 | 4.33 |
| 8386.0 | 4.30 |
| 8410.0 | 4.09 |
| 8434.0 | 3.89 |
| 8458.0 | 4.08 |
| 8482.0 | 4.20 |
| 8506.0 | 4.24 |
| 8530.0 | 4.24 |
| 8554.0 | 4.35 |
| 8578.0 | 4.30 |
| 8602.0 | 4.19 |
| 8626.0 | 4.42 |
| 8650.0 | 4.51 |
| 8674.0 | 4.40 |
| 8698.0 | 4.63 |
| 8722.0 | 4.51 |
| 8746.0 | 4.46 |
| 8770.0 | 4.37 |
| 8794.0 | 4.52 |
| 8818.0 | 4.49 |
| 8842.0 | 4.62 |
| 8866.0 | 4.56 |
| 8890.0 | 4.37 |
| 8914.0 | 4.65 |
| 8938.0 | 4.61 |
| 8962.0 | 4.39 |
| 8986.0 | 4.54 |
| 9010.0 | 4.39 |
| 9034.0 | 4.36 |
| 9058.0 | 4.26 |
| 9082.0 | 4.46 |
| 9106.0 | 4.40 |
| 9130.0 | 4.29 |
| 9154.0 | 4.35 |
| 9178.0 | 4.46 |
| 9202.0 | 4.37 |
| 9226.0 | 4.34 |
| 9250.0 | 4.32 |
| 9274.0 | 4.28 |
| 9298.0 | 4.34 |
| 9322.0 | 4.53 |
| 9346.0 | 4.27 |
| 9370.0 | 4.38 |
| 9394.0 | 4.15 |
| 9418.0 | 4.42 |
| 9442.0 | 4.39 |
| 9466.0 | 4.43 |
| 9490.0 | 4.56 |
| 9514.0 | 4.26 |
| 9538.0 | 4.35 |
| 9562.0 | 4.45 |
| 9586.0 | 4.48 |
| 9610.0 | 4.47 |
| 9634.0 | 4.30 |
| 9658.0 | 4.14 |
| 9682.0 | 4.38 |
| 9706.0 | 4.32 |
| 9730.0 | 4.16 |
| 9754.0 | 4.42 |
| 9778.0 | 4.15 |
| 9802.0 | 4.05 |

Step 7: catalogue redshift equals 0.18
